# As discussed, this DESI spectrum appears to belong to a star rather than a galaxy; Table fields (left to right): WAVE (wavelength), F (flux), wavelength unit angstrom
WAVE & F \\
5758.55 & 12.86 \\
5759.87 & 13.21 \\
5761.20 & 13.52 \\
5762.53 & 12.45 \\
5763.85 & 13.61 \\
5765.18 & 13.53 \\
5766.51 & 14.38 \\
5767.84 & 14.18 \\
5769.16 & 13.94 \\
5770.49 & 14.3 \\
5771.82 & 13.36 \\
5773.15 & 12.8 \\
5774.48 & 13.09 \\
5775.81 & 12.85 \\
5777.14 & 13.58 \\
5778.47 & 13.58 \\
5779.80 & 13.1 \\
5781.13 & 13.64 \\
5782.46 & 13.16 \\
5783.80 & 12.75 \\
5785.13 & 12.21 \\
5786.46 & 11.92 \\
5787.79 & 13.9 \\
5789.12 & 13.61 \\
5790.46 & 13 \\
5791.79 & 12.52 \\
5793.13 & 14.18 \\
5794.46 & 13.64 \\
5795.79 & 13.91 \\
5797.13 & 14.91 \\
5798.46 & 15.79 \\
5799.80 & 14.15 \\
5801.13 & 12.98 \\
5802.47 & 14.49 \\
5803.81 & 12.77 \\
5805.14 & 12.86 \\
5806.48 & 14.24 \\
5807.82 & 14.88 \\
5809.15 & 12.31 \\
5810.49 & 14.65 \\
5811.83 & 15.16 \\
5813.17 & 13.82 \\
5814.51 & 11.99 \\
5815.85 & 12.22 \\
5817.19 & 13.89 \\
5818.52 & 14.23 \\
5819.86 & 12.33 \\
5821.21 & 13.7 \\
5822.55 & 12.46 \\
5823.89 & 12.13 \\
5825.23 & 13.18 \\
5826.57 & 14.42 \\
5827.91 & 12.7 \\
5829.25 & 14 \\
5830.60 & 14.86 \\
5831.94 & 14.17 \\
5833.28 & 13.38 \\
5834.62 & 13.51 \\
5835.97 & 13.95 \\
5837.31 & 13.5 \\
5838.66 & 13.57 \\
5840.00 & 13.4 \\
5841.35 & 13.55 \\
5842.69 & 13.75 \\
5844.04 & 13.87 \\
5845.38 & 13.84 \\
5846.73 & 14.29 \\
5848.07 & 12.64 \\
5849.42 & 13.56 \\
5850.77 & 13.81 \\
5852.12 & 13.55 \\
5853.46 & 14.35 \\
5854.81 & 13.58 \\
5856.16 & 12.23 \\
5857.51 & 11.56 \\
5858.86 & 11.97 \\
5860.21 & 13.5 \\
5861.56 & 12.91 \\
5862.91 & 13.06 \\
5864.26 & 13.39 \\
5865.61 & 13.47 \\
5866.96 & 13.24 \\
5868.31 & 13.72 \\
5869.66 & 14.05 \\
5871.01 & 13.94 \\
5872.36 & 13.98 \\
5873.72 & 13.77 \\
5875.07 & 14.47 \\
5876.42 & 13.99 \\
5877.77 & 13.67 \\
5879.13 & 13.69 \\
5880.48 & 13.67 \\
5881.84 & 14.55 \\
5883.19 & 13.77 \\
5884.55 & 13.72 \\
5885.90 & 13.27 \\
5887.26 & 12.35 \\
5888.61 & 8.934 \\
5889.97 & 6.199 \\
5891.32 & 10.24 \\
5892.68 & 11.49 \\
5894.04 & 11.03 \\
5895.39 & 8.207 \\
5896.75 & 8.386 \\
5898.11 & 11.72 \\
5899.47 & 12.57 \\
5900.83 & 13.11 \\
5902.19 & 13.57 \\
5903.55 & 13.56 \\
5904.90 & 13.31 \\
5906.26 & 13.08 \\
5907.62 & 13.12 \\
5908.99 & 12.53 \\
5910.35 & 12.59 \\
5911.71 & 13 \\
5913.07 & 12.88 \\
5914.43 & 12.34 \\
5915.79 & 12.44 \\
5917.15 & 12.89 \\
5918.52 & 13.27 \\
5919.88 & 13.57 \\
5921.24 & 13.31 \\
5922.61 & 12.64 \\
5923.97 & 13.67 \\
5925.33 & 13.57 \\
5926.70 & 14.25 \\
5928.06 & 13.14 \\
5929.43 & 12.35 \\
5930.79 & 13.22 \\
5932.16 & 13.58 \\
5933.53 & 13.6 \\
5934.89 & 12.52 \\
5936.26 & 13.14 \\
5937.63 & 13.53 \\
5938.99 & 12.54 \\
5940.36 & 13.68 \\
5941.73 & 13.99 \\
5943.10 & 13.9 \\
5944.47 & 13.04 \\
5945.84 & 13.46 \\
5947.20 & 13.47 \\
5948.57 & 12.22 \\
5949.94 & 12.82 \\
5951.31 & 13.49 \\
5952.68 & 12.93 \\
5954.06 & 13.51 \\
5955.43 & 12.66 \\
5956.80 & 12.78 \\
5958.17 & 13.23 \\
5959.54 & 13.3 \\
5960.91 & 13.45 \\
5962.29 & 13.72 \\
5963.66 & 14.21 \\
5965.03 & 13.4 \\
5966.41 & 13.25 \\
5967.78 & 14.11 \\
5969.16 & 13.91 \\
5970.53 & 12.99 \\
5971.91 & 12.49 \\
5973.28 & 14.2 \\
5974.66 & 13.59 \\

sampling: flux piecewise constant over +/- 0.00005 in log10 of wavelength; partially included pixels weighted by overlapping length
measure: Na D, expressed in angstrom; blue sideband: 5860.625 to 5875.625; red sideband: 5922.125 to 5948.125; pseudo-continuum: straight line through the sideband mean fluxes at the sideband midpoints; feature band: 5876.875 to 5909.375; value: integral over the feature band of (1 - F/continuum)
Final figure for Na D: 3.5 angstrom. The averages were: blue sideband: 13.6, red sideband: 13.3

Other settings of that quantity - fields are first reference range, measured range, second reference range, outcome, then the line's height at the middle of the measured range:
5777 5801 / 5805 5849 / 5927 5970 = -0.3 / 13.5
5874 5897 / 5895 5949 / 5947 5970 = -1.1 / 12.6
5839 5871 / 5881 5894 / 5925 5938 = 1.7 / 13.3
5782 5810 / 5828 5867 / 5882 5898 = -4.5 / 12.1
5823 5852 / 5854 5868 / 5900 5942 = 0.6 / 13.5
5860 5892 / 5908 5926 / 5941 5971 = 0.3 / 13.2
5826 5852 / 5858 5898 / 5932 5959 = 3.1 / 13.5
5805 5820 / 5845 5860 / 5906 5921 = 0.1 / 13.3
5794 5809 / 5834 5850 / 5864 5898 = -0.5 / 13.2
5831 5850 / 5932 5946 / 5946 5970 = 0.0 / 13.4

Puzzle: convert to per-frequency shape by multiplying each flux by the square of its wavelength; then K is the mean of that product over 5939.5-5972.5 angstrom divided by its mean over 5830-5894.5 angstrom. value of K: 1.0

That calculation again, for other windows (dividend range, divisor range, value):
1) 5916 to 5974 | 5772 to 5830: 1.04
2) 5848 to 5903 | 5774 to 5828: 0.97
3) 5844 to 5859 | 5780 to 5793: 1.04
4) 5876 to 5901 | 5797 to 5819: 0.88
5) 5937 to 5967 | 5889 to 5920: 1.13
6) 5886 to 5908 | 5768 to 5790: 0.89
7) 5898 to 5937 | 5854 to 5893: 1.03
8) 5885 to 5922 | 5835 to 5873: 0.91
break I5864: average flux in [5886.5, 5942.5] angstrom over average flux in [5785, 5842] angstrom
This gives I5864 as 0.92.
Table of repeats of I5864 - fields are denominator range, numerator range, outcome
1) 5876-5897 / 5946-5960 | 1.11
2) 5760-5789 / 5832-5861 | 1.01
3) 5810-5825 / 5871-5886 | 1.04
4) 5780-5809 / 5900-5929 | 0.97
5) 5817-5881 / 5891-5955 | 0.95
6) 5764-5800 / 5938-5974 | 0.98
